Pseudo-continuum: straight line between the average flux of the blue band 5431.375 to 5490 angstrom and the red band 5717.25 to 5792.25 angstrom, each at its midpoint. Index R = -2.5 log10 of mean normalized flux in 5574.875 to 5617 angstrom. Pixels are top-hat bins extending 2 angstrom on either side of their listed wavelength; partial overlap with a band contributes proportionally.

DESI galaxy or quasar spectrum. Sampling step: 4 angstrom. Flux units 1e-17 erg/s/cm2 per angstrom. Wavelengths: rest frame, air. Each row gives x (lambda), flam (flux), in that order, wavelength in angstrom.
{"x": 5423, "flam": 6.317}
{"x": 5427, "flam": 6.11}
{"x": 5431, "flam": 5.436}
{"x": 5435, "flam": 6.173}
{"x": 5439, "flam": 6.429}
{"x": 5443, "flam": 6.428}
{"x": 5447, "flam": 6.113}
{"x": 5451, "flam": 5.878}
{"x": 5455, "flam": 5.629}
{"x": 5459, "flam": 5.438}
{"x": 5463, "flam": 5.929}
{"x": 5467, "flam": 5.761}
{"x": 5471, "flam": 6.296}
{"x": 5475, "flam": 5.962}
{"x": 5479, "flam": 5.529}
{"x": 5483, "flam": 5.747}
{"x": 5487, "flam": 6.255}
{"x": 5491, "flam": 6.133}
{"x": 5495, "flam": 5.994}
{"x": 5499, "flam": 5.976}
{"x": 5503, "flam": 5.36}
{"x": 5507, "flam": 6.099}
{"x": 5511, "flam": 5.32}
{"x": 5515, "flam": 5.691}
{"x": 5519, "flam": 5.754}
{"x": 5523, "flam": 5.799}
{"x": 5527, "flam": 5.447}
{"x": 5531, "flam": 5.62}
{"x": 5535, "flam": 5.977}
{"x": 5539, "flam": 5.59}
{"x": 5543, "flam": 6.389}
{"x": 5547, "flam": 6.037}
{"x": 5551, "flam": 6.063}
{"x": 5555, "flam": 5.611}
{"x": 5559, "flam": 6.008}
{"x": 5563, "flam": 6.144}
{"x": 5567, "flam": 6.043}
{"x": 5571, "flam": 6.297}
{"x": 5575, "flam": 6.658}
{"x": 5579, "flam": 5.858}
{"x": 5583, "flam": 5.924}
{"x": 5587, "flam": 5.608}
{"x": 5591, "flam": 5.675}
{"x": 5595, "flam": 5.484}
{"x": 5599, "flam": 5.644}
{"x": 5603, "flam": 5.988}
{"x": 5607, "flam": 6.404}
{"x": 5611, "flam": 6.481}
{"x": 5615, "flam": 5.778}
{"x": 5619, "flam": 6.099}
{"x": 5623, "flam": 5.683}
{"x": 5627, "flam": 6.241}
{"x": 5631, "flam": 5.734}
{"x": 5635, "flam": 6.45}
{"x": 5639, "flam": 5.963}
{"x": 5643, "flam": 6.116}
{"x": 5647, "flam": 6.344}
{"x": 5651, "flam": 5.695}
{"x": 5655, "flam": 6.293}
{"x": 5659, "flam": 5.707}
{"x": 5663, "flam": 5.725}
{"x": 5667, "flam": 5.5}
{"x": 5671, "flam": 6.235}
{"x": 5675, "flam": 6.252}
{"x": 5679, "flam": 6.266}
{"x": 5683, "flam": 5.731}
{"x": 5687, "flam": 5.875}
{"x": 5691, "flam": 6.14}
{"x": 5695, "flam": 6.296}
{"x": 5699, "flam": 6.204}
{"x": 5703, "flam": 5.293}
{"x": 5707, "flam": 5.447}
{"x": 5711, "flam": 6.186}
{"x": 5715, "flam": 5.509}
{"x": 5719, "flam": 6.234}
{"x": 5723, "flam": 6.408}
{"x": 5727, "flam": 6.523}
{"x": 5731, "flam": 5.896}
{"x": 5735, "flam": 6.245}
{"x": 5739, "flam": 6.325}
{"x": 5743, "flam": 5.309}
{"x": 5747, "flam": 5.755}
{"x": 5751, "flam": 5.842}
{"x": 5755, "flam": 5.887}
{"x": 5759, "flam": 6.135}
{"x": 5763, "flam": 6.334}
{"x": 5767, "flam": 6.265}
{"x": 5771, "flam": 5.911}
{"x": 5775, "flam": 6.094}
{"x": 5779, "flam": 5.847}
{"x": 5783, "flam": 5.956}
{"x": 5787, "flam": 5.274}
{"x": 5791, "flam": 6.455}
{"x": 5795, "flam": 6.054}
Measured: 0.01 mag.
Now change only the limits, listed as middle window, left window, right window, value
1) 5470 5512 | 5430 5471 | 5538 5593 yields 0.02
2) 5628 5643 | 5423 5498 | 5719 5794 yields -0.01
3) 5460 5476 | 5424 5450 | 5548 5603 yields 0.02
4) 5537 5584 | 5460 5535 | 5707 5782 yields -0.03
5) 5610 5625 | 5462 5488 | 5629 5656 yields 0.01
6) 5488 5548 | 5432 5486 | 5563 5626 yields 0.03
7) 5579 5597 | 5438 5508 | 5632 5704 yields 0.05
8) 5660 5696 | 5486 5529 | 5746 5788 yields -0.02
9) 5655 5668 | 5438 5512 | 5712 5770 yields 0.05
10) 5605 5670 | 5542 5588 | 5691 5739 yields 0.01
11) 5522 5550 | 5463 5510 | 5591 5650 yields 0.02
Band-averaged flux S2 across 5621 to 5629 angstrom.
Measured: 5.96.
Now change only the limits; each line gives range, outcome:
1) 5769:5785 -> 5.95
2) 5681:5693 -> 5.92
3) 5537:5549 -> 6.01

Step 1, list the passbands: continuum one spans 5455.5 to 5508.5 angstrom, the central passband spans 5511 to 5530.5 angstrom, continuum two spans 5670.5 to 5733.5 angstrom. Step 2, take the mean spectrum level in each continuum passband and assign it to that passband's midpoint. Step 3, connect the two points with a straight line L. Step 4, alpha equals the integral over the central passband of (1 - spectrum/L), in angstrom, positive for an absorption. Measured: 0.9 angstrom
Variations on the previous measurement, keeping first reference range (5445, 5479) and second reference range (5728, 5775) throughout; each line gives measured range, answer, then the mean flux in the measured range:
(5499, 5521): 0.8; 5.67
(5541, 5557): -0.3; 6.03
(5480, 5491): -0.2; 5.98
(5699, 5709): 0.7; 5.54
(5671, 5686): -0.3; 6.09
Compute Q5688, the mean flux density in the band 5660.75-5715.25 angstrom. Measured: 5.92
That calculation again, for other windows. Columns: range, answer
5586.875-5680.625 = 5.98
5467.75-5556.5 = 5.85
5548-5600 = 5.93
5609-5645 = 6.06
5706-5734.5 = 6.06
